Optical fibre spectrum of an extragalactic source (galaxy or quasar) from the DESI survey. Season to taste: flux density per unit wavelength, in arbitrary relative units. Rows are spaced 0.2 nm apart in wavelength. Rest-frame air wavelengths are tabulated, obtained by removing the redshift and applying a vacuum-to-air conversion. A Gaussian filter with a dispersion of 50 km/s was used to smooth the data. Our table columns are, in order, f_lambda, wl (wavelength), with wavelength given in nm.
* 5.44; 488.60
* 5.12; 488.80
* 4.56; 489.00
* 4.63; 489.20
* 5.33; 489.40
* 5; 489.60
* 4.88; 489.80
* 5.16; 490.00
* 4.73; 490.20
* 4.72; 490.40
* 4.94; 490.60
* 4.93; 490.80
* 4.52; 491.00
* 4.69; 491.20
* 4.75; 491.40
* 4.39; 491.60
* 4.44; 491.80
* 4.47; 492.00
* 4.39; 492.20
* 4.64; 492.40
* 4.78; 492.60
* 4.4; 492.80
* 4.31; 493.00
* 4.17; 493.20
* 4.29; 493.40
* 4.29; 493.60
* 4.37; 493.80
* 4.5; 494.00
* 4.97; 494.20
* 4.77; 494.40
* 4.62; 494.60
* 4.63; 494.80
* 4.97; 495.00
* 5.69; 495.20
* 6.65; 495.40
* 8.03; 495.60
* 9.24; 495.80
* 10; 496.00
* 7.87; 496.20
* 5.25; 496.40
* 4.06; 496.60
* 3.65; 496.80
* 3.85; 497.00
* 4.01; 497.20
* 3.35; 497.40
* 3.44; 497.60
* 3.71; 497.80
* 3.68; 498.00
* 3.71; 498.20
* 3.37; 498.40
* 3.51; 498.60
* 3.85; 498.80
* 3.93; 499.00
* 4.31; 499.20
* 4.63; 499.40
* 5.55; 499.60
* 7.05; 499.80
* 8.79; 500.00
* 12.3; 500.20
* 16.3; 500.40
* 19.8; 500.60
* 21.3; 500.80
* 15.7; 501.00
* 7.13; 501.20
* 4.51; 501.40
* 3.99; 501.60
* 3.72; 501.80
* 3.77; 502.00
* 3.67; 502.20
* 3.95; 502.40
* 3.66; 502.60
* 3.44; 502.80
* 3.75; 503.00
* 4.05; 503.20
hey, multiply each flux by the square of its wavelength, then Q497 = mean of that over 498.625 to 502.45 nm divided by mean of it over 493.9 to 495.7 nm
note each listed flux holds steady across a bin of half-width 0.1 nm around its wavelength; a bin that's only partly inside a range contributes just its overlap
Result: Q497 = 1.5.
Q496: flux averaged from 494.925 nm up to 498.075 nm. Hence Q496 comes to 5.48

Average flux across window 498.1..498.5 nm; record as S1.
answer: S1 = 3.54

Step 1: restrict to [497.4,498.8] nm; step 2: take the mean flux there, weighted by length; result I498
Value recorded 3.57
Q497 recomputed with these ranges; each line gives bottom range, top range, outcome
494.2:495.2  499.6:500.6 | 2.40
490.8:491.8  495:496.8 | 1.50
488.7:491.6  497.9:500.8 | 1.65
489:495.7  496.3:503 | 1.33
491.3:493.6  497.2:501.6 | 1.73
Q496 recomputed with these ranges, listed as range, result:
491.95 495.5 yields 4.72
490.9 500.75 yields 5.69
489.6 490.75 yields 4.9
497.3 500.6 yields 6.14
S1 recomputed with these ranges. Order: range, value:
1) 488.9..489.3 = 4.6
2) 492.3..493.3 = 4.46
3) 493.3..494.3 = 4.48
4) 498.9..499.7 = 4.61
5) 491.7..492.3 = 4.43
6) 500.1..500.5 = 14.3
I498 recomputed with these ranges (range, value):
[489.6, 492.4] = 4.7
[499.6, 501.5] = 12.2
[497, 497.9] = 3.65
